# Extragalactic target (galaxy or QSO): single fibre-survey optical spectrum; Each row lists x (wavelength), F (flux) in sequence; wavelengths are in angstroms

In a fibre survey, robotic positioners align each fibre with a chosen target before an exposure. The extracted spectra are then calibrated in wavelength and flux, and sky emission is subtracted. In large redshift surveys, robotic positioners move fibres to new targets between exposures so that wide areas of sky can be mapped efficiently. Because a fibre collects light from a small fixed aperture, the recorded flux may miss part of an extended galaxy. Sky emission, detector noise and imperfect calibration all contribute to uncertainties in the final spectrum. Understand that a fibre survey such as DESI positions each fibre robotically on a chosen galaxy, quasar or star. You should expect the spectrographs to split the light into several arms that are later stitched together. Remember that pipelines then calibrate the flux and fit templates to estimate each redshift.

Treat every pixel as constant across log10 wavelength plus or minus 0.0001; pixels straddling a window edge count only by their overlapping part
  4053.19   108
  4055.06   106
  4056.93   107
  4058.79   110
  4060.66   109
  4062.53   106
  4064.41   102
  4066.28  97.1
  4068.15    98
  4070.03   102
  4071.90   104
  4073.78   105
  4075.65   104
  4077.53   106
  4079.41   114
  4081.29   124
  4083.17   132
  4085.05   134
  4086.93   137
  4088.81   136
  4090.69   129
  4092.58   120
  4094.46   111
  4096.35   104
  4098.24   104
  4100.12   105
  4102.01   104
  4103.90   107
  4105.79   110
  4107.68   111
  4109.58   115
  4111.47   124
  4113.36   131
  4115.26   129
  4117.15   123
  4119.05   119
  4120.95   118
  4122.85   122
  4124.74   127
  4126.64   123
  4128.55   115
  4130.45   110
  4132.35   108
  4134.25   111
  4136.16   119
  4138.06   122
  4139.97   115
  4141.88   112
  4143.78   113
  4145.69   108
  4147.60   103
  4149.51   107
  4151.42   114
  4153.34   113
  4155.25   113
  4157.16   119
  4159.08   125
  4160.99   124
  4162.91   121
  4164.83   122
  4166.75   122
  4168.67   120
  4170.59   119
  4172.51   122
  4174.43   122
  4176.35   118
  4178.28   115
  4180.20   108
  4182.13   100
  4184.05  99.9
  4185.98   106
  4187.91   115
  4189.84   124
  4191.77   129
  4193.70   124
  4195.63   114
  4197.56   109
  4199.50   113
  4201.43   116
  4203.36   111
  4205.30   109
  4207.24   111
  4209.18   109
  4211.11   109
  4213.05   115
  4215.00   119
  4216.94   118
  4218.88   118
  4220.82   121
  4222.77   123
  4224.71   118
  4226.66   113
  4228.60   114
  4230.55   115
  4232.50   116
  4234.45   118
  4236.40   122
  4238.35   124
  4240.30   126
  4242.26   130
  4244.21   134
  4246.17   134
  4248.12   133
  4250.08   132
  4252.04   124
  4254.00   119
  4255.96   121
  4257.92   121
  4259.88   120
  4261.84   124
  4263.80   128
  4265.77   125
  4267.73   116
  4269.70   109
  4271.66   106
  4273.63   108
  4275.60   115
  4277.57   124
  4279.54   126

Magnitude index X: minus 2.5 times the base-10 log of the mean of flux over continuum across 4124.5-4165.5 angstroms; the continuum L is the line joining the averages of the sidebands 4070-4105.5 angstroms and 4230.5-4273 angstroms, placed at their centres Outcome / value 0.02 mag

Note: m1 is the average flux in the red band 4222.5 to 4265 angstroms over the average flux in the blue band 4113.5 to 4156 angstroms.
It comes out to 1.06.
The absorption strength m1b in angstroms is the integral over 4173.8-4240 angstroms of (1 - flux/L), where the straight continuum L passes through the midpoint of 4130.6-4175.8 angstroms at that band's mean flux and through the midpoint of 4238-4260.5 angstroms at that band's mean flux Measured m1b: 3.7 angstroms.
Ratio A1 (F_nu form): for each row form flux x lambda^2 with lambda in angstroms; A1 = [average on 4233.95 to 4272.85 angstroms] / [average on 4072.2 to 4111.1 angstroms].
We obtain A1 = 1.15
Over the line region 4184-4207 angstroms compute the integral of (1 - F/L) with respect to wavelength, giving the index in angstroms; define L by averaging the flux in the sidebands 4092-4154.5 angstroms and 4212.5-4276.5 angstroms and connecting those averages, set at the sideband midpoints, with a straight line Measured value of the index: 0.7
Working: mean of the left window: 114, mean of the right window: 121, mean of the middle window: 115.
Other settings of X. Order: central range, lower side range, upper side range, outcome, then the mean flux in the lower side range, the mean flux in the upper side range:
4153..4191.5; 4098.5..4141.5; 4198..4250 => 0.010 mag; 116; 119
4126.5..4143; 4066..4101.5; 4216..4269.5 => 0.021 mag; 114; 122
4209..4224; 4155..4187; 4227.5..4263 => 0.035 mag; 116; 124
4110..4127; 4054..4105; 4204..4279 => -0.093 mag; 112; 120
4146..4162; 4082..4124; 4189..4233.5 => 0.031 mag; 119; 116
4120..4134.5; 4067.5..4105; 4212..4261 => -0.008 mag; 114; 122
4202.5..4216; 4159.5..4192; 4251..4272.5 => 0.057 mag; 117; 120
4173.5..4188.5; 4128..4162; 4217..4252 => 0.069 mag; 114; 123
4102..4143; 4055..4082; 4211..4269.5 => -0.060 mag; 106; 122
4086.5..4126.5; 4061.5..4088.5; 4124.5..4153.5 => -0.051 mag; 112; 113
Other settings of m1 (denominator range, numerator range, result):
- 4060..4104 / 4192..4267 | 1.07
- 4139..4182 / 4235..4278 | 1.06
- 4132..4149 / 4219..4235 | 1.04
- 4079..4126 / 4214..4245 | 1.01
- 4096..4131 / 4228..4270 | 1.06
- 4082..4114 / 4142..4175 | 0.99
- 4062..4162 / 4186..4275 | 1.03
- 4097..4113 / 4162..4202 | 1.05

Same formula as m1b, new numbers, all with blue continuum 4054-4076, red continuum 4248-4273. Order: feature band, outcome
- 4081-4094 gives -2.92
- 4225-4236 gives 0.23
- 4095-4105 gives 0.19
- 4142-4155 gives 0.15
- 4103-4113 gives -0.61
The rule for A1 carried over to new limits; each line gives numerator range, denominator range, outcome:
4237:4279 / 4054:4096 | 1.18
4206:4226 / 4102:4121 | 1.03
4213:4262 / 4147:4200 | 1.09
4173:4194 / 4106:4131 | 0.98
